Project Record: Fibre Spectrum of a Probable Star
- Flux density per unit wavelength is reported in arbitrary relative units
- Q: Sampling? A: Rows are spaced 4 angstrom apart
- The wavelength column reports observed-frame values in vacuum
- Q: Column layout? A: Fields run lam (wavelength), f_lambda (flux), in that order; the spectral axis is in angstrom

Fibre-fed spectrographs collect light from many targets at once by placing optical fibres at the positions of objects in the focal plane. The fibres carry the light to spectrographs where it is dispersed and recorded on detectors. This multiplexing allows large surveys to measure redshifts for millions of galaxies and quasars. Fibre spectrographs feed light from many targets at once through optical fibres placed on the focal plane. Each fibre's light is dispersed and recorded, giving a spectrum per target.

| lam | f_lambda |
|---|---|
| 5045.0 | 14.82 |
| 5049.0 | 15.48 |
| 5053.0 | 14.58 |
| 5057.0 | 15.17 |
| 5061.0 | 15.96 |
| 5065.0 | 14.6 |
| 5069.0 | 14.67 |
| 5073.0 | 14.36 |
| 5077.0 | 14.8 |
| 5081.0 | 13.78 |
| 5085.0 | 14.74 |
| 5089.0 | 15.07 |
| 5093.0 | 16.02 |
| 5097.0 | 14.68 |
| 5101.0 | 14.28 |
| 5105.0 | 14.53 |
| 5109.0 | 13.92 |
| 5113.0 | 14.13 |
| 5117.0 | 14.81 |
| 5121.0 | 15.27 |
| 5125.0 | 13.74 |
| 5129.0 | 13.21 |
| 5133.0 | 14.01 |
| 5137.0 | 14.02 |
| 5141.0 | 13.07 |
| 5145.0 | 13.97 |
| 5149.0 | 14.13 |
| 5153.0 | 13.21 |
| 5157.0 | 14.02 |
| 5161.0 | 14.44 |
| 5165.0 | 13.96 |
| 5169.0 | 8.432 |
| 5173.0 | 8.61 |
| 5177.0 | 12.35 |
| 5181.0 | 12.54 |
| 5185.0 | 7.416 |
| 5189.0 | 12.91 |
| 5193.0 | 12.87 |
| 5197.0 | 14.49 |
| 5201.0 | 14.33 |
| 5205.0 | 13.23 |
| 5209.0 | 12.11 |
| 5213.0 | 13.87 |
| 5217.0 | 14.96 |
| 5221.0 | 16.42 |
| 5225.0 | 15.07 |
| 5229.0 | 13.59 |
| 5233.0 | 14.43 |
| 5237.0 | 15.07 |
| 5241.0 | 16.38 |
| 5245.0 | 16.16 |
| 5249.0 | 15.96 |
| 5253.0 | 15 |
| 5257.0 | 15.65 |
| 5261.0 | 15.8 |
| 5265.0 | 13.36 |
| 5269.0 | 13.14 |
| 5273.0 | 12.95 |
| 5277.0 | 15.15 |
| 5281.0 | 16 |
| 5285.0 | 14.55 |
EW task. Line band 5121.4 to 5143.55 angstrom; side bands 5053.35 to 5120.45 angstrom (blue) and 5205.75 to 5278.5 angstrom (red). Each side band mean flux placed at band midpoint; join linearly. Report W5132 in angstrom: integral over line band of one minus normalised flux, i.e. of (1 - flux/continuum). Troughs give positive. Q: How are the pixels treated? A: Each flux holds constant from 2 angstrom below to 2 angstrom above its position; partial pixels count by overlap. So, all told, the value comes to 1.48 angstrom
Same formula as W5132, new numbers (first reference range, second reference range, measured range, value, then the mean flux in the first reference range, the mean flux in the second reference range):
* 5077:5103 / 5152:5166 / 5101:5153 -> 1.05 angstrom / 14.8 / 14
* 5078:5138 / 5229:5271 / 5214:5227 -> -0.40 angstrom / 14.4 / 15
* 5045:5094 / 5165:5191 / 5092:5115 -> -1.61 angstrom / 14.9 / 10.7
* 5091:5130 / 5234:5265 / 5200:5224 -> 1.67 angstrom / 14.5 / 15.5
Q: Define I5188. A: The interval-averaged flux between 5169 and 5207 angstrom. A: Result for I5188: 11.9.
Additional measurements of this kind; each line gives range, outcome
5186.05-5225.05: 13.8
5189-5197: 13.3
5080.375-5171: 14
